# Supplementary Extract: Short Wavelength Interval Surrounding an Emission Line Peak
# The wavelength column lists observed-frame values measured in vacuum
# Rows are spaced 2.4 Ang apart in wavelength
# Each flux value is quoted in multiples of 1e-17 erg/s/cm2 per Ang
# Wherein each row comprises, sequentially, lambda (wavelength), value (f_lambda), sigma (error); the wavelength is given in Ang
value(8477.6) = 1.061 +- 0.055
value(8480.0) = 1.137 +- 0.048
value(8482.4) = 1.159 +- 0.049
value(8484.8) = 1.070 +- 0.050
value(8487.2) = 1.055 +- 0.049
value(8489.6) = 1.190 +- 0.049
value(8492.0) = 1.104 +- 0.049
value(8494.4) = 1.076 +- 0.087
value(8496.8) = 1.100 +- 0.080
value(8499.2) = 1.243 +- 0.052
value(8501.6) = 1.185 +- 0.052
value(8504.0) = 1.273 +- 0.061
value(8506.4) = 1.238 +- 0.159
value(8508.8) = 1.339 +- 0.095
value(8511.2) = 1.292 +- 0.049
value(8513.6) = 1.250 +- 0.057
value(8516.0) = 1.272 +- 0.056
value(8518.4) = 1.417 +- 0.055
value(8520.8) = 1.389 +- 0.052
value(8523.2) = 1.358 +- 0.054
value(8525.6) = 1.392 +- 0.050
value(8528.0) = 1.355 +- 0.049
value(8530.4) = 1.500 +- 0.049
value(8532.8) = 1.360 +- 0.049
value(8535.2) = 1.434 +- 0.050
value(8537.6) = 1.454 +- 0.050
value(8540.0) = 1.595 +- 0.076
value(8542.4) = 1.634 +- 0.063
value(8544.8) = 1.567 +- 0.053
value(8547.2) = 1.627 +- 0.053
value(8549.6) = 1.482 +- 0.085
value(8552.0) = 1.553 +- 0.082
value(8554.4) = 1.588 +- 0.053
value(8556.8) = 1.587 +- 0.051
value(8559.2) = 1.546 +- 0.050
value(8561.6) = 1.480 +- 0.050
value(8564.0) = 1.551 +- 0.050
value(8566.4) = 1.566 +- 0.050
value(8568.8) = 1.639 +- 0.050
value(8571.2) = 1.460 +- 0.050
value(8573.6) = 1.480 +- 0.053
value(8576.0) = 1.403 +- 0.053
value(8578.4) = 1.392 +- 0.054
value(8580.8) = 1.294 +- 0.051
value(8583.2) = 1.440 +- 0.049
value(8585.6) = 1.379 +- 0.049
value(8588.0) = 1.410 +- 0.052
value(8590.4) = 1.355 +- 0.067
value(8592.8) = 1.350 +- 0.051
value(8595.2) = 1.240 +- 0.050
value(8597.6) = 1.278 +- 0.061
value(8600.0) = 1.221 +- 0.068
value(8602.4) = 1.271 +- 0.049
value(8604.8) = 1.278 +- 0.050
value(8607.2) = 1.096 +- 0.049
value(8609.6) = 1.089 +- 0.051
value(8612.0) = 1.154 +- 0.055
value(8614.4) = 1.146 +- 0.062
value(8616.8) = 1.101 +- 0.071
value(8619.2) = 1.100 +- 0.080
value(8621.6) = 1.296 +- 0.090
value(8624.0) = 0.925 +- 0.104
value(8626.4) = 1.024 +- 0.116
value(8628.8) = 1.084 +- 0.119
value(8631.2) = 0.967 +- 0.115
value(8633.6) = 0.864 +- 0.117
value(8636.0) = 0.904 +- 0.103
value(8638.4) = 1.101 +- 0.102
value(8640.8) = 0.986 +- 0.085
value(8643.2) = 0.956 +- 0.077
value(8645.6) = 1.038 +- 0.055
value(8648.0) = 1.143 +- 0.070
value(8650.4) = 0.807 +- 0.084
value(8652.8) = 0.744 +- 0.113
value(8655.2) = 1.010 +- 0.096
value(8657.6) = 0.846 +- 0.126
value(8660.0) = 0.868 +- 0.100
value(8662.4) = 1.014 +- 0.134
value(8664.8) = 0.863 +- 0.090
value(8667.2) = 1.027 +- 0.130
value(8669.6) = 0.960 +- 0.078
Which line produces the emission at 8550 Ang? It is Mg II 2798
